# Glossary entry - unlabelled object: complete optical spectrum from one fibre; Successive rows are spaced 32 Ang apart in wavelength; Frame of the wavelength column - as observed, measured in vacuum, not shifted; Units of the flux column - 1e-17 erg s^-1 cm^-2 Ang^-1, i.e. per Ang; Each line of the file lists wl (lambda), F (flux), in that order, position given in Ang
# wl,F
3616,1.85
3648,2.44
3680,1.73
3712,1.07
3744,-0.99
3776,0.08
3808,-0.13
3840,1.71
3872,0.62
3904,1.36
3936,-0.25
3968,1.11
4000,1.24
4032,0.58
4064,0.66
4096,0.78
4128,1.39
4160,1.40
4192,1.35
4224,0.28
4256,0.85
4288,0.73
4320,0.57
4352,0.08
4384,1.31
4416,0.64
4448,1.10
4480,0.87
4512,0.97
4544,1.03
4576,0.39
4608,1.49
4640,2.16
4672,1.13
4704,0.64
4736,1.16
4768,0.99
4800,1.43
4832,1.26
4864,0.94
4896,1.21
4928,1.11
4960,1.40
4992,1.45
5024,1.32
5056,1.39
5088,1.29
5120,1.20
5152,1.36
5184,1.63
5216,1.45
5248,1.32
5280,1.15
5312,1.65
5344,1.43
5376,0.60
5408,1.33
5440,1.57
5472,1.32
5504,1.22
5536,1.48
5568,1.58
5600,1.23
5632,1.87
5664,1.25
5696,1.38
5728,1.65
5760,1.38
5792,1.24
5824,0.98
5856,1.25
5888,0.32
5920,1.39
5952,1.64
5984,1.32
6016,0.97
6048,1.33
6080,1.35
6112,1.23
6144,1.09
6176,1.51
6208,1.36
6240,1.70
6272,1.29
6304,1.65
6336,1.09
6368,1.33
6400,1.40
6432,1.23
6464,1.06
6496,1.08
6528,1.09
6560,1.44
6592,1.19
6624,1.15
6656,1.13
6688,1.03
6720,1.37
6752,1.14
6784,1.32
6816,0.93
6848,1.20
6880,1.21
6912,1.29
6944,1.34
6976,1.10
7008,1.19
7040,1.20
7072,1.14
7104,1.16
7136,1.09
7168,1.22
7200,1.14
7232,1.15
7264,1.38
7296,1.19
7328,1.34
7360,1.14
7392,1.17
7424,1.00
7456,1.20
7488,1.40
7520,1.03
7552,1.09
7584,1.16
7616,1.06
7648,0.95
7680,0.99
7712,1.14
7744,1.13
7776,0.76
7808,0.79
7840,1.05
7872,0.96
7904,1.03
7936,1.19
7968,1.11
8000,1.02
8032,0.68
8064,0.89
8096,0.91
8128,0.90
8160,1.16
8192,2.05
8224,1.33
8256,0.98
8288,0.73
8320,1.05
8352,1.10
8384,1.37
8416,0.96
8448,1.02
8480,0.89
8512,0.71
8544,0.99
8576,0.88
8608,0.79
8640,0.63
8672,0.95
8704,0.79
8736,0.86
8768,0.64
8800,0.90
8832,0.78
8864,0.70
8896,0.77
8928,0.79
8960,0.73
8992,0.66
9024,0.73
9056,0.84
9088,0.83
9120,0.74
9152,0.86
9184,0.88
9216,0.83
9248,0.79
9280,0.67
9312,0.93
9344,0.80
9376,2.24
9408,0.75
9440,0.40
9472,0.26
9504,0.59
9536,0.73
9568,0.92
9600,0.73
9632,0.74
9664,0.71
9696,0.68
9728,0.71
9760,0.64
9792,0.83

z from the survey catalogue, 0.25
